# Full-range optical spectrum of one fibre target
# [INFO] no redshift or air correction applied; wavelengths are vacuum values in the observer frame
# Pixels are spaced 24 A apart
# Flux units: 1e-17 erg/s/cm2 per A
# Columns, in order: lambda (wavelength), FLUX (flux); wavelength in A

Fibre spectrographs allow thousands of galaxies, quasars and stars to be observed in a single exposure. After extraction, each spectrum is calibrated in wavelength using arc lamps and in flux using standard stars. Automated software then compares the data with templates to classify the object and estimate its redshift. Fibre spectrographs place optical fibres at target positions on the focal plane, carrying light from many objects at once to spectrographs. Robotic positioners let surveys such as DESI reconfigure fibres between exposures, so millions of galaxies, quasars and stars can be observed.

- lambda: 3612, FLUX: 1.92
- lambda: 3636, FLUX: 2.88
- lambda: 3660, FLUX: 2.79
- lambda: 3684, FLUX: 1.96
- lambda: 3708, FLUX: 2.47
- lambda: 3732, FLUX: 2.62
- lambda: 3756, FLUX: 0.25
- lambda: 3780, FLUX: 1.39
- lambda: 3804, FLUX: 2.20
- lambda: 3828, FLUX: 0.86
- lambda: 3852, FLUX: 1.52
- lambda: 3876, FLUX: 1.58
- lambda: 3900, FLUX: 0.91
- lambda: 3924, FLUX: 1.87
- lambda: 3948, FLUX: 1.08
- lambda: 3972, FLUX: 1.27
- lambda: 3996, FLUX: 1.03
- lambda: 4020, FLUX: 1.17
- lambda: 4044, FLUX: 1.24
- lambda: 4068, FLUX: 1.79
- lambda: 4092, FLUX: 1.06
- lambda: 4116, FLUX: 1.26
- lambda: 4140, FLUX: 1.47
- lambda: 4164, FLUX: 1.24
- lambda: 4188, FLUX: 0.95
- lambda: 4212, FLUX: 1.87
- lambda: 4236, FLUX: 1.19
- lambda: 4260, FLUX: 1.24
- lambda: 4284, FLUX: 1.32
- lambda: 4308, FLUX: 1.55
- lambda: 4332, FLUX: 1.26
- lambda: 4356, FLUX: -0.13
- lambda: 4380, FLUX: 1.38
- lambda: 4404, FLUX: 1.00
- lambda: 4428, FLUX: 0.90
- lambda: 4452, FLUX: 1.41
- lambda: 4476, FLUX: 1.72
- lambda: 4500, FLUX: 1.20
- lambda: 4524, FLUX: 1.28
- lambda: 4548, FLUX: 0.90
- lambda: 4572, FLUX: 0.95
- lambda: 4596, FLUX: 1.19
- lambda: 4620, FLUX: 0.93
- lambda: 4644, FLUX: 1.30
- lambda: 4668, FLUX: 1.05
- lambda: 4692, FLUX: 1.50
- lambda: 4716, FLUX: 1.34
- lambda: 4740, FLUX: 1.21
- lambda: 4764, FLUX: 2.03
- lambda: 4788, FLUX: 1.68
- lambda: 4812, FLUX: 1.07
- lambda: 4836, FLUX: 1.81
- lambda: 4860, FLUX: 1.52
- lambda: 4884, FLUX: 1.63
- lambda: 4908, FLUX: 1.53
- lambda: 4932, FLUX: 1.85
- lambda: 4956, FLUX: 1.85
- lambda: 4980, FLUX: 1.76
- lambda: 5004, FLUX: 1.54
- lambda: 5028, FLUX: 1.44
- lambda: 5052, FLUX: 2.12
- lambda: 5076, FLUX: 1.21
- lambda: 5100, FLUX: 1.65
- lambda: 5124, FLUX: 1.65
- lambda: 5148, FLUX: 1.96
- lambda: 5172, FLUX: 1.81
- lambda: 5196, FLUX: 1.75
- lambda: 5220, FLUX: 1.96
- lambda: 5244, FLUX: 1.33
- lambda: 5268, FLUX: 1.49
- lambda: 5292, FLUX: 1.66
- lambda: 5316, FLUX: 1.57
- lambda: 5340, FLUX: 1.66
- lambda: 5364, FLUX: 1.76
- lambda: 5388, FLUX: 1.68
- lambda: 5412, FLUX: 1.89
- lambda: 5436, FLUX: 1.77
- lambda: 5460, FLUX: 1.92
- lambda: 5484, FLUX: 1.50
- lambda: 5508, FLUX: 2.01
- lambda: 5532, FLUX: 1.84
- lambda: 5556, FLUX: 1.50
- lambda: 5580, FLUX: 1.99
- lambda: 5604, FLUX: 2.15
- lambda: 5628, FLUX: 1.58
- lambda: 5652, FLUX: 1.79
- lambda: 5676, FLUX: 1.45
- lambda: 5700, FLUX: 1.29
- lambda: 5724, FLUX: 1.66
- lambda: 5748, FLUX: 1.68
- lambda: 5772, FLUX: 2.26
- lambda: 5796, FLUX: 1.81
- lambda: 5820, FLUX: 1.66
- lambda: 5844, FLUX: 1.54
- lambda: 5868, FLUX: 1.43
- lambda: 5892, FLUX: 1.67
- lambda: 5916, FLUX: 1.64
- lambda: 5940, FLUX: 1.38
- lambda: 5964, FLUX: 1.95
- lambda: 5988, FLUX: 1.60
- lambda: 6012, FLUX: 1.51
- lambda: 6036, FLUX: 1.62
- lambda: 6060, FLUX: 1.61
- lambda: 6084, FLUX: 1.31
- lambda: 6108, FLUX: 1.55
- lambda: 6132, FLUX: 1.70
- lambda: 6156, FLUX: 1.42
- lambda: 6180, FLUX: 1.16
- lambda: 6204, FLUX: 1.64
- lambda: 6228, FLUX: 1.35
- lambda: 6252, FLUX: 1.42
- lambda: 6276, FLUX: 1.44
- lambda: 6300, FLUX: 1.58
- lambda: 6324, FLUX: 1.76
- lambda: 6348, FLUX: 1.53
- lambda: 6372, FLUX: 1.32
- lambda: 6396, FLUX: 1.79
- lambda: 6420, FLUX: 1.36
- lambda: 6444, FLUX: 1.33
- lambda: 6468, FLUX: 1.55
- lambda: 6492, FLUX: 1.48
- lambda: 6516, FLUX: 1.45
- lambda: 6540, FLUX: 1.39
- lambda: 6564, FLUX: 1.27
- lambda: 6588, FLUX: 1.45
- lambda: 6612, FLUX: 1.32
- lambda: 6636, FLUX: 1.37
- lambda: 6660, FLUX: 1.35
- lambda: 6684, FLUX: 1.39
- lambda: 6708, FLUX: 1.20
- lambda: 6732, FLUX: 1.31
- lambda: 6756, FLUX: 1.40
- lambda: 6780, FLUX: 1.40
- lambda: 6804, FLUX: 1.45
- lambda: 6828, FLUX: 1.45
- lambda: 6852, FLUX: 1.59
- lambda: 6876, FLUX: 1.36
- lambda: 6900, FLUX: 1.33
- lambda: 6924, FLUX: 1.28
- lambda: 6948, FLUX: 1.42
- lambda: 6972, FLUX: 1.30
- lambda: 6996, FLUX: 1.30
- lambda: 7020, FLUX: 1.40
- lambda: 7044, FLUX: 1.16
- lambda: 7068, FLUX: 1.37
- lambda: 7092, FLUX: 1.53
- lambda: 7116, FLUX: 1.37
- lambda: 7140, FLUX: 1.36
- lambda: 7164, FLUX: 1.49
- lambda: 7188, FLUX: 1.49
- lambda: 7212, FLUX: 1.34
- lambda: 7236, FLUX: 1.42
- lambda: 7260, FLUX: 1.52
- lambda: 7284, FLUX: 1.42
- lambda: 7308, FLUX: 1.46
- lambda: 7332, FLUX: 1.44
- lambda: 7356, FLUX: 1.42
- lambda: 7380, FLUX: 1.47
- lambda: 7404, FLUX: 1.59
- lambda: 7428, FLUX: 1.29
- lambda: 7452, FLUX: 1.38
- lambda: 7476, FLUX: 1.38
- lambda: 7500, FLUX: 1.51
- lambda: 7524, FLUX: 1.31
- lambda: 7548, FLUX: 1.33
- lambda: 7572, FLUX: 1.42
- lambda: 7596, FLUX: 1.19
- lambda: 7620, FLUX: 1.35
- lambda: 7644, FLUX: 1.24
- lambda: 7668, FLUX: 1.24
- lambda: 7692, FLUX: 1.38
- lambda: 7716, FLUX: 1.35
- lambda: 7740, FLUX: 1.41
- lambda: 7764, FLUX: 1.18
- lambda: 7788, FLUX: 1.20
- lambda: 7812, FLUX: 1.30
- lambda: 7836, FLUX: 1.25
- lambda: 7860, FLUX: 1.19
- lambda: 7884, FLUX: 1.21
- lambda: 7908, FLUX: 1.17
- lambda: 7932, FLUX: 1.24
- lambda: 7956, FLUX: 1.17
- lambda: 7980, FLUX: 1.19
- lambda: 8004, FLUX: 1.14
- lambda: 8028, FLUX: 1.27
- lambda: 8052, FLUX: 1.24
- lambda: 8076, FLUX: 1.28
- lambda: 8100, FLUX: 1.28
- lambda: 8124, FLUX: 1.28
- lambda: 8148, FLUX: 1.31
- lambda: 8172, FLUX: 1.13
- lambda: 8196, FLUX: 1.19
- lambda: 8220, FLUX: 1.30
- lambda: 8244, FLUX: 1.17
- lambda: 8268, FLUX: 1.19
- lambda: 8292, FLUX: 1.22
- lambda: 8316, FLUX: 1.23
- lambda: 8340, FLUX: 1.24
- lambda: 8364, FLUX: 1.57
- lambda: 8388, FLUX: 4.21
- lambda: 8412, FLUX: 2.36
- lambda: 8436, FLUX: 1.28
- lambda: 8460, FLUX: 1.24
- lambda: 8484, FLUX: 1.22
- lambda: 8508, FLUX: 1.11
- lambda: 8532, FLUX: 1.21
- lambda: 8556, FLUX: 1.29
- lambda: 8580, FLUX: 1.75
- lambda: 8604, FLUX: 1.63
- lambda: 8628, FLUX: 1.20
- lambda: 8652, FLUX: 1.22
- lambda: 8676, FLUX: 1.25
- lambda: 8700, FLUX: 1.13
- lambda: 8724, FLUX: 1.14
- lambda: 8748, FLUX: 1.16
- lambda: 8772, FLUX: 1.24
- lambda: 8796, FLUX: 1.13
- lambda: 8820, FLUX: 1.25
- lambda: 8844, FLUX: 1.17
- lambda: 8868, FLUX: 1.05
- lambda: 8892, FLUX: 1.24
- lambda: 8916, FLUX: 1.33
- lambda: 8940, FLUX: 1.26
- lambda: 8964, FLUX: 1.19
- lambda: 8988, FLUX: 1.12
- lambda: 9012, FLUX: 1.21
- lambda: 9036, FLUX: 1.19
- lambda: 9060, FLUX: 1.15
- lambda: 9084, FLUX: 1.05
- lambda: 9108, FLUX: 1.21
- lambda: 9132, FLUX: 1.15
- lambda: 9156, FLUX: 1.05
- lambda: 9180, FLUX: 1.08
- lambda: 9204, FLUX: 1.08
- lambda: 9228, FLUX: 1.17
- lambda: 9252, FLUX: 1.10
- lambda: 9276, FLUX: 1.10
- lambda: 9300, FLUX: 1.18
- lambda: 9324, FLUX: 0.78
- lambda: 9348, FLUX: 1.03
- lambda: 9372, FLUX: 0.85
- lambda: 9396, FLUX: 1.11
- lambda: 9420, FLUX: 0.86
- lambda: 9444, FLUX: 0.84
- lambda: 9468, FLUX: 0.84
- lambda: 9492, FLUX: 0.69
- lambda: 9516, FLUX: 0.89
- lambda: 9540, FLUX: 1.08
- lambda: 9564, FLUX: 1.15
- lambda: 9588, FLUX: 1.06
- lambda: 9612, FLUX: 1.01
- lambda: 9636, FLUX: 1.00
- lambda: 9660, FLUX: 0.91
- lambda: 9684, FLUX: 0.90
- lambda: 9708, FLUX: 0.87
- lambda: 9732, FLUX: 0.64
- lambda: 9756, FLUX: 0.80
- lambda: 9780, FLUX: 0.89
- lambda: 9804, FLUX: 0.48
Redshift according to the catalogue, 0.28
